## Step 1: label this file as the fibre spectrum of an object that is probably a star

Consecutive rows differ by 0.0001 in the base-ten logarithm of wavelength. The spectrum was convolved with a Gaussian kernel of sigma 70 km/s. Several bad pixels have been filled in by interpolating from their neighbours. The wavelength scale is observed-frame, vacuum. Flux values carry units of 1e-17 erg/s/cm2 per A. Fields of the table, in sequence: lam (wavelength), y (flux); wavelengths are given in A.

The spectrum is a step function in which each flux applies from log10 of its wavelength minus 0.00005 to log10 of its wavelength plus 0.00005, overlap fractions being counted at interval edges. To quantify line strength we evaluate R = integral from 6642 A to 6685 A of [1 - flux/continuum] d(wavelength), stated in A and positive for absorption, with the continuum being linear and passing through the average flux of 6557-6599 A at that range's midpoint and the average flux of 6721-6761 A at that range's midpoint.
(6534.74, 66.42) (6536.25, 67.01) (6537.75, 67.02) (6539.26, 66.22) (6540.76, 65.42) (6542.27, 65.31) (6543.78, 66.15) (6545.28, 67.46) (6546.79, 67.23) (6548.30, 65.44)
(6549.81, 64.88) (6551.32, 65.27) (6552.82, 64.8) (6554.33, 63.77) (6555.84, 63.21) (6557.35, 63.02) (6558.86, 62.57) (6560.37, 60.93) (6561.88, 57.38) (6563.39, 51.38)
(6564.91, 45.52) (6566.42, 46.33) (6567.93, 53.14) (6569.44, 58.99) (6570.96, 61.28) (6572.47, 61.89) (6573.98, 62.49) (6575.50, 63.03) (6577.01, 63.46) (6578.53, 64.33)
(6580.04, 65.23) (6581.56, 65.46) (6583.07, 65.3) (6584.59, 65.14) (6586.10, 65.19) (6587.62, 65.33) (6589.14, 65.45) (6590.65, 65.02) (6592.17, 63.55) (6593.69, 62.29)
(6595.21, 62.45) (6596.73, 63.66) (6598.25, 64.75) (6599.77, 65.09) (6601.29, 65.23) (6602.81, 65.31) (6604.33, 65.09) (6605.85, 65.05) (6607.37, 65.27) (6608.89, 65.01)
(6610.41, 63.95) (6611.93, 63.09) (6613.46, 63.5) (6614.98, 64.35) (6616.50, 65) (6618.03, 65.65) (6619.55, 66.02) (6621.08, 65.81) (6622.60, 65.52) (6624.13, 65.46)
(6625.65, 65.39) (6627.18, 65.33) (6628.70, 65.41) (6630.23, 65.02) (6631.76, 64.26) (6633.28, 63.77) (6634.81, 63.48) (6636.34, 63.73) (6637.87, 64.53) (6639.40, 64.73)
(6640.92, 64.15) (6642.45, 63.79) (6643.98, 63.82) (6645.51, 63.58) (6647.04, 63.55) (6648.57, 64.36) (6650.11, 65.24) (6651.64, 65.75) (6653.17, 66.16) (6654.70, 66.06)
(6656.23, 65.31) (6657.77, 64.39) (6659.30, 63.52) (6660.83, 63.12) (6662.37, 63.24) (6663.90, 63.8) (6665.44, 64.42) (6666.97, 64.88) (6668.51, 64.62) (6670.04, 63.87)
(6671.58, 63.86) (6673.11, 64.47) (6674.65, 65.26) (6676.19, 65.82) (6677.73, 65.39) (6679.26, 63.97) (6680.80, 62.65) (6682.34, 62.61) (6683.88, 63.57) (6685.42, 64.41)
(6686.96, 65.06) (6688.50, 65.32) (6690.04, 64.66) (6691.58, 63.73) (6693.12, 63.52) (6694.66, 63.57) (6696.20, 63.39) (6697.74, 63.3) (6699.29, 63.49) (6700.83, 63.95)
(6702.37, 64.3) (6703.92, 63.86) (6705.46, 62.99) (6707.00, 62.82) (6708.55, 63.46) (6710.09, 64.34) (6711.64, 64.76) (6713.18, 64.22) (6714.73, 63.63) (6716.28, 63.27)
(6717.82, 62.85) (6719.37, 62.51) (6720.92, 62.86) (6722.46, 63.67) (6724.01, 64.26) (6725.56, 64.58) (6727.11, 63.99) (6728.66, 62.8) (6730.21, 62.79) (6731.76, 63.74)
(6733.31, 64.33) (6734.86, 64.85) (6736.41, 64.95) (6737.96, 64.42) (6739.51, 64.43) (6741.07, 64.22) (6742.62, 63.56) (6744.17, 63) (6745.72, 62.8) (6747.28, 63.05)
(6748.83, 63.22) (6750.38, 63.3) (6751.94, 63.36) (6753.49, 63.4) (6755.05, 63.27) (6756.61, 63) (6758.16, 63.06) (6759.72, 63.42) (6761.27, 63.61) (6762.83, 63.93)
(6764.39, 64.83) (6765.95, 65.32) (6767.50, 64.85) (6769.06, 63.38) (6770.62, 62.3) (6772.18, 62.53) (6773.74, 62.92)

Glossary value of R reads -1.3 A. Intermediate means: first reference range 61.2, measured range 64.3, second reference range 63.7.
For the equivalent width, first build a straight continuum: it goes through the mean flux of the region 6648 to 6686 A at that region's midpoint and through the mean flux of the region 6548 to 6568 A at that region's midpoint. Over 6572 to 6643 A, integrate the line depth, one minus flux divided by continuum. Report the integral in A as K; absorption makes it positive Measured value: -3.44 A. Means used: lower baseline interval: 59.2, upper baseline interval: 64.4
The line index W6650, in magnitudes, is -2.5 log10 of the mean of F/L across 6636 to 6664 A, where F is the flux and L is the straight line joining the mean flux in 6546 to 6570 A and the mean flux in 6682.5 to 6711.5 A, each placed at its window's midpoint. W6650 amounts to -0.03 mag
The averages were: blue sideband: 59.6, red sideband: 63.9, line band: 64.4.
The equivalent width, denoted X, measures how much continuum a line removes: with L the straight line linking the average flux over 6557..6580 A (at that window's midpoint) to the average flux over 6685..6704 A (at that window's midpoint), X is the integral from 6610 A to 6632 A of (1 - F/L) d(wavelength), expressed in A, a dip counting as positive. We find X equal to -1.5 A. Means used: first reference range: 58.5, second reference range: 64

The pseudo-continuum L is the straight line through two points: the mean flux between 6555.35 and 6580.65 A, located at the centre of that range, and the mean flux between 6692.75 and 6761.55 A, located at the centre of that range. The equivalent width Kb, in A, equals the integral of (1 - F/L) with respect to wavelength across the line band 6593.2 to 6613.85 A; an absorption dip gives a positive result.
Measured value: -1.5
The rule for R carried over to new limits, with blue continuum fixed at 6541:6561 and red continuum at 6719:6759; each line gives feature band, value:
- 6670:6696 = -0.1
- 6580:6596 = 0.0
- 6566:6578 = 1.0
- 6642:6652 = 0.0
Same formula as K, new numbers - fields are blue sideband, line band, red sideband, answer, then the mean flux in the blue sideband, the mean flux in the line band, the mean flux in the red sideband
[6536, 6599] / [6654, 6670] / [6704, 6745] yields -0.2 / 62.7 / 64.3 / 63.8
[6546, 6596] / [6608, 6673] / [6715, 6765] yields -2.1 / 61.8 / 64.5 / 63.6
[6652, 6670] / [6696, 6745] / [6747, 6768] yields 0.2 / 64.5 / 63.7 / 63.7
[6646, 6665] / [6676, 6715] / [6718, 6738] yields 0.1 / 64.5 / 63.9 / 63.8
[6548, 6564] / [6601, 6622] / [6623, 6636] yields -0.3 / 62.1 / 64.9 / 64.7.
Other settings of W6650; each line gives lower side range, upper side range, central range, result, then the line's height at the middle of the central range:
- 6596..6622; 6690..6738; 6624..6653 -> 0.000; 64.5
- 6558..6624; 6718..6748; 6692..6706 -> -0.003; 63.4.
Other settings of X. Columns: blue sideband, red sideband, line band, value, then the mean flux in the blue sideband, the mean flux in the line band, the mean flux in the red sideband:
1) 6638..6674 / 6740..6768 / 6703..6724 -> 0.1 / 64.4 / 63.5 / 63.6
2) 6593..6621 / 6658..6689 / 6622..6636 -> -0.1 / 64.5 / 64.8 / 64.2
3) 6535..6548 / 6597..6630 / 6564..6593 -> 1.9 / 66.4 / 61.3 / 65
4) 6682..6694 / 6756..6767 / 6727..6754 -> 0.1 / 64.2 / 63.7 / 64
